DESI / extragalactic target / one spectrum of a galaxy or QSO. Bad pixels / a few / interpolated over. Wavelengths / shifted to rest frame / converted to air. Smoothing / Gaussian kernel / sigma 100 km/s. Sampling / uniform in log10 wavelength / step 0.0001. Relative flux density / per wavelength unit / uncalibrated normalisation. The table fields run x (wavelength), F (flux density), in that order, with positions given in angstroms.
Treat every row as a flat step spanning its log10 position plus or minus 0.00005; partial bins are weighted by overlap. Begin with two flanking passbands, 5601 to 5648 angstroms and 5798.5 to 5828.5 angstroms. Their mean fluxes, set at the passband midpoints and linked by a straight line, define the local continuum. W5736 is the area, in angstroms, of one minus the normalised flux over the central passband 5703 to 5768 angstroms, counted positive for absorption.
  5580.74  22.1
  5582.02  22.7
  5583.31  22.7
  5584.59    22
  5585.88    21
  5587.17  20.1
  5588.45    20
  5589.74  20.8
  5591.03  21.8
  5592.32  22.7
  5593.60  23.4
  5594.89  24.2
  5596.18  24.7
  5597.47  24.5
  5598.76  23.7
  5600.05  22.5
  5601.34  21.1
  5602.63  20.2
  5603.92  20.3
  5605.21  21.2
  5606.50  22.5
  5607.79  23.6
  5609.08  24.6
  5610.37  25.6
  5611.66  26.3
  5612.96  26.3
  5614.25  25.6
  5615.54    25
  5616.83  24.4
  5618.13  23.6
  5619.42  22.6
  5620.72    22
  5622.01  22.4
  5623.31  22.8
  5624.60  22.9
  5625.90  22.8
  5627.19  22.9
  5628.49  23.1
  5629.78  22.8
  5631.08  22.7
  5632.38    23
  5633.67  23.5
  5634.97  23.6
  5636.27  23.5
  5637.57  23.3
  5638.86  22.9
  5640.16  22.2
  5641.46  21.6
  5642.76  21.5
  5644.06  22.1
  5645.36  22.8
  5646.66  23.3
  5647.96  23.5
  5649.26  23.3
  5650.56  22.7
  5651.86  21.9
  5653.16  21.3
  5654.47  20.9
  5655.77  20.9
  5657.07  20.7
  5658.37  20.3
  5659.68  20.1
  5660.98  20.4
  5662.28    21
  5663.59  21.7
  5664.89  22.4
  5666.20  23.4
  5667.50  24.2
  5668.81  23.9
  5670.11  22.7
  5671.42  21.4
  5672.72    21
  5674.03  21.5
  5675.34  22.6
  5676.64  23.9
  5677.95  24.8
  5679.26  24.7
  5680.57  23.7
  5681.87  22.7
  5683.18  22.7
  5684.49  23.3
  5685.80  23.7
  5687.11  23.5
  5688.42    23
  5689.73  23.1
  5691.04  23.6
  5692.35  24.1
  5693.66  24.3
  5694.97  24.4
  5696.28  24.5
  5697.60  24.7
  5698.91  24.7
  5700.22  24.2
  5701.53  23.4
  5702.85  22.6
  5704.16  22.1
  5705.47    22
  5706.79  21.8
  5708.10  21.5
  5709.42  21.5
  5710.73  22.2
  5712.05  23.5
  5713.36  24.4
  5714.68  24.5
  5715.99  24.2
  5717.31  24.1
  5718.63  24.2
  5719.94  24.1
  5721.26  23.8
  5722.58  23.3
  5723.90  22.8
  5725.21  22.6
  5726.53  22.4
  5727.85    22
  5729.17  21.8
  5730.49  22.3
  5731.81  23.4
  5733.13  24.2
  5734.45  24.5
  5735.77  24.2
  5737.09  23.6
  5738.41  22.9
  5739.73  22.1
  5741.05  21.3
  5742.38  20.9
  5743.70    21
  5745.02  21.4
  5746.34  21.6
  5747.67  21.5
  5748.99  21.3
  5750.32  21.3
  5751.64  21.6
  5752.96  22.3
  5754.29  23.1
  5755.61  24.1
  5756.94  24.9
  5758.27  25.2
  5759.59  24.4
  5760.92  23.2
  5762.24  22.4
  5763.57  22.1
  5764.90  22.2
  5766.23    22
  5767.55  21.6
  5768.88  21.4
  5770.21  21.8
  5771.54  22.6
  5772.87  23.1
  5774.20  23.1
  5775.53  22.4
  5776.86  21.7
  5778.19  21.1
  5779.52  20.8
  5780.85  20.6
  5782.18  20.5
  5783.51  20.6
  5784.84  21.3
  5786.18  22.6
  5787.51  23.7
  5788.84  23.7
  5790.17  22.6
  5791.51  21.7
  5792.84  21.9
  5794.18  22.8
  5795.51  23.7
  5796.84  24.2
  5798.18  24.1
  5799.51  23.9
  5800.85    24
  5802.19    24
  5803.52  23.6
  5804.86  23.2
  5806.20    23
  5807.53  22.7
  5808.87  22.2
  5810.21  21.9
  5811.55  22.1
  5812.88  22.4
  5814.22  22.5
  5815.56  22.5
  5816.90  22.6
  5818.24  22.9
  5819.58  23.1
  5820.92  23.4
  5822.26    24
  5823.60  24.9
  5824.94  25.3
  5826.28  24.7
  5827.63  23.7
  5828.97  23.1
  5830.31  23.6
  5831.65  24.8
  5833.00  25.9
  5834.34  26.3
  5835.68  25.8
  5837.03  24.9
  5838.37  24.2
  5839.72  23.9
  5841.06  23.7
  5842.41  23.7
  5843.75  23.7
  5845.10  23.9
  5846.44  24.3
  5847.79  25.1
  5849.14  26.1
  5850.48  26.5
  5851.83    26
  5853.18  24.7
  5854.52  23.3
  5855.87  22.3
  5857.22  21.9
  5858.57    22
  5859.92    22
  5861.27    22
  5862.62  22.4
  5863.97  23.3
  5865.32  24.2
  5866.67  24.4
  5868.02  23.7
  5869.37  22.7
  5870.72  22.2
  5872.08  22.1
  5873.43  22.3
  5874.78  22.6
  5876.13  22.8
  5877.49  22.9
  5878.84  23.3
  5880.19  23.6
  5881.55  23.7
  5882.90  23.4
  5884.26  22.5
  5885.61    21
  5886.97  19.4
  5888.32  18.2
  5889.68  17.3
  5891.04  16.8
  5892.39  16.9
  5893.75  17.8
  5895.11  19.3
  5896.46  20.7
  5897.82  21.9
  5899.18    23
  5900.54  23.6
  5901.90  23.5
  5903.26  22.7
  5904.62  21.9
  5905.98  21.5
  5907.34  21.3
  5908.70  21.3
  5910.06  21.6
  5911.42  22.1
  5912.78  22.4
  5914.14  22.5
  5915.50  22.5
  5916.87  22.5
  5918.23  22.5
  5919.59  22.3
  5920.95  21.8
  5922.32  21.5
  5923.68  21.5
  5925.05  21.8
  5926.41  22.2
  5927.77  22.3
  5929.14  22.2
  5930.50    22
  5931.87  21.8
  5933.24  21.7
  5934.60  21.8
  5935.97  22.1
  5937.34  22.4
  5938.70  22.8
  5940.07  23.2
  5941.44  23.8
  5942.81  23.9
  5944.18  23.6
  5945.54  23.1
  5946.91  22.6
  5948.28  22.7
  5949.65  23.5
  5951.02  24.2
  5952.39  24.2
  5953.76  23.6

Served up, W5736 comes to 1.3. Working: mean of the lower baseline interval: 23.1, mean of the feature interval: 22.8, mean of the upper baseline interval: 23.3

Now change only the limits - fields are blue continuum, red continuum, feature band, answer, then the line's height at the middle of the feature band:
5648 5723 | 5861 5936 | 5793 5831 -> -1.83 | 22.3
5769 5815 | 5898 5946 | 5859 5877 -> -0.31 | 22.4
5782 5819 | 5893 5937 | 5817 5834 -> -1.15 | 22.6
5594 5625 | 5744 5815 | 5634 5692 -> 1.52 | 23.2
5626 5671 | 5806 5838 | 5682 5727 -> -1.15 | 22.8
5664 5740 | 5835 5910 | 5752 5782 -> 0.62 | 23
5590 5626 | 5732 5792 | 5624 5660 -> 1.13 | 23.1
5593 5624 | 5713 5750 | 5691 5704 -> -0.56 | 23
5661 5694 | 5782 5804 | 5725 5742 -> 0.09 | 23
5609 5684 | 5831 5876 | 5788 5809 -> 0.30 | 23.6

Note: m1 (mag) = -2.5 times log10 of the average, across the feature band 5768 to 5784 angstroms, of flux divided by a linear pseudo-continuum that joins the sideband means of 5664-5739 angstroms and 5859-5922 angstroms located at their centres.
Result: 0.05 mag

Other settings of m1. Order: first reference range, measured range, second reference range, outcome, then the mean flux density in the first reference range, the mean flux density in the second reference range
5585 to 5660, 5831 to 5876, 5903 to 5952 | -0.06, 22.7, 22.4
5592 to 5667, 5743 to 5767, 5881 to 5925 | -0.02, 22.8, 21.3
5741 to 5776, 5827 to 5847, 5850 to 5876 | -0.06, 22.4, 23.2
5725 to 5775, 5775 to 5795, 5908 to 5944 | 0.03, 22.6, 22.3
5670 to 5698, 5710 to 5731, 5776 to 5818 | -0.01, 23.4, 22.5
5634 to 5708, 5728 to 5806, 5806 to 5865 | 0.04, 22.7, 23.7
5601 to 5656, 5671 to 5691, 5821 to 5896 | -0.01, 22.9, 23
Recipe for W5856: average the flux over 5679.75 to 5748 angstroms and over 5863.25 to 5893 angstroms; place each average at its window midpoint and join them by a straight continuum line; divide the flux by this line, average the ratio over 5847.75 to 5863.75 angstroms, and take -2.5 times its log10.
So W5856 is -0.08 mag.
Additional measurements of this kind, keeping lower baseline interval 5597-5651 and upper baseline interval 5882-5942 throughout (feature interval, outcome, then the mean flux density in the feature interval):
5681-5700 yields -0.05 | 23.8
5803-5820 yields -0.03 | 22.7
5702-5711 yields 0.03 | 22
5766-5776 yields 0.00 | 22.3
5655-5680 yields 0.03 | 22.2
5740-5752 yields 0.06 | 21.3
